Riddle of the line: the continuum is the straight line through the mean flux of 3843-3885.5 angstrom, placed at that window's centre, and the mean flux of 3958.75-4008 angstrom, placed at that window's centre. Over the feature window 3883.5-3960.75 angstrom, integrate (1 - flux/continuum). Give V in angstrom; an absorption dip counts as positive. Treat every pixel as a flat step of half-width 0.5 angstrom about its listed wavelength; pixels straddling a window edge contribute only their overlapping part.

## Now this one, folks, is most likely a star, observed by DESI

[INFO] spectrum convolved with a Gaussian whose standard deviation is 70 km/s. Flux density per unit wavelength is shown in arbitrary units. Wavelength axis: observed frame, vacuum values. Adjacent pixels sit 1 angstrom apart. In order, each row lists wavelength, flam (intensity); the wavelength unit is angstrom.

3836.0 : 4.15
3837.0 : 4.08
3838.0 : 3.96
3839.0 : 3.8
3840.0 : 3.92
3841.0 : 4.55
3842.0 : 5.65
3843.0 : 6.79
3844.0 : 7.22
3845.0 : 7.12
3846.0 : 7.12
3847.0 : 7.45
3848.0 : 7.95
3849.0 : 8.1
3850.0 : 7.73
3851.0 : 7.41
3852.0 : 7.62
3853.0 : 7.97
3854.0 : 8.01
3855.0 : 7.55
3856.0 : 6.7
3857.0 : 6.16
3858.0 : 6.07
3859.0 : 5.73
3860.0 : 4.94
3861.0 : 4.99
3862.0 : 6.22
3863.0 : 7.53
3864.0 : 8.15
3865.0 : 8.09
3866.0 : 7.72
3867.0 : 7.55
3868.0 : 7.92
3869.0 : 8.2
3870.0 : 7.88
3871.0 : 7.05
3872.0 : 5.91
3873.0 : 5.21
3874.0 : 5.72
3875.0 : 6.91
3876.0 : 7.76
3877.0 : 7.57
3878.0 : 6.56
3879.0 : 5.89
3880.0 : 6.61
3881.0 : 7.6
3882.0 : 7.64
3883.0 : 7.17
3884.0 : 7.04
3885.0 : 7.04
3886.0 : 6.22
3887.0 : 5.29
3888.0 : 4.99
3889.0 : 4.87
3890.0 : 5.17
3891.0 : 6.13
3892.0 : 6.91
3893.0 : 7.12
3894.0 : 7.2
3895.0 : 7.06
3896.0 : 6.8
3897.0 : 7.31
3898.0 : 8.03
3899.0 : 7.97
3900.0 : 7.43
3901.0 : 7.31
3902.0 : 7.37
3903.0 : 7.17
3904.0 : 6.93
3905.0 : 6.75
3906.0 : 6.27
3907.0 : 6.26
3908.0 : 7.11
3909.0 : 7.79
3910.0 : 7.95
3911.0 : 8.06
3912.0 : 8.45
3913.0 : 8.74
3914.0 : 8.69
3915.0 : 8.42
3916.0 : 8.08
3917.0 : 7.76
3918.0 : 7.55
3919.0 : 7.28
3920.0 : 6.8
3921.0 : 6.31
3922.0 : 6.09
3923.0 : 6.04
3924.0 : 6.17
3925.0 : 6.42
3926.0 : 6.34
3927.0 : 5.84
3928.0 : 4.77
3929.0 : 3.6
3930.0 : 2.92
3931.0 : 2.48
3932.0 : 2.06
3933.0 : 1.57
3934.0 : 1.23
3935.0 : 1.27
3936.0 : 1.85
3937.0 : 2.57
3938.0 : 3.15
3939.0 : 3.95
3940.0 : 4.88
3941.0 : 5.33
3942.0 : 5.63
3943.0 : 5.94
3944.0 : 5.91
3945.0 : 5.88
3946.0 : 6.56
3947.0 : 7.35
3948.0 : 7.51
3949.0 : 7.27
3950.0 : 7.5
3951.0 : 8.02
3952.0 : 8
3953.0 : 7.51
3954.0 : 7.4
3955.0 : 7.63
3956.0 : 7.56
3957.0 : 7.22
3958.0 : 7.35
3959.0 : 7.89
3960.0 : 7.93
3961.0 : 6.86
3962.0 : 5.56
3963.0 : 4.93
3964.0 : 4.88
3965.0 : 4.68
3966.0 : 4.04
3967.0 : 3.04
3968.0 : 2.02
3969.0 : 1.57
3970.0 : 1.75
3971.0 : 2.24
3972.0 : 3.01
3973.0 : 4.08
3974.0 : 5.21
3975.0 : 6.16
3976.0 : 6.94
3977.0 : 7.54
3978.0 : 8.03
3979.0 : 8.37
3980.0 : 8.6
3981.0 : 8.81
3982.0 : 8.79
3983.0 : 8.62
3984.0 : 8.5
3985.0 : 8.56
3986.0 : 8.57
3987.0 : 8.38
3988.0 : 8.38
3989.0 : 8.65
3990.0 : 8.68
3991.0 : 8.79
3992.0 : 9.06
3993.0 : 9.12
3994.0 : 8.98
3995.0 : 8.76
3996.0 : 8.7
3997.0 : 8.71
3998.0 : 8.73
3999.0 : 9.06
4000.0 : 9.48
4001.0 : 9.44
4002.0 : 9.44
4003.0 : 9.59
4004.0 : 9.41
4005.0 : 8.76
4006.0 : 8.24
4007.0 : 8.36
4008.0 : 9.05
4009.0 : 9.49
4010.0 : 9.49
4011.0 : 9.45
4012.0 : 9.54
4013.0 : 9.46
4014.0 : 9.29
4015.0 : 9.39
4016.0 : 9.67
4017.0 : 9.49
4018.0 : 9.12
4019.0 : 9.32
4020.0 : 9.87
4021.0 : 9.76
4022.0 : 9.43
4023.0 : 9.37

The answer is 9.3 angstrom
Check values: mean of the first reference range 7.06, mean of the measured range 6.29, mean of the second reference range 7.24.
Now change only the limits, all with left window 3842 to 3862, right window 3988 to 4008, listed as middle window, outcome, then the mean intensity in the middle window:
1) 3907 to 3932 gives 4.1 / 6.55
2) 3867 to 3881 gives 0.6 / 6.91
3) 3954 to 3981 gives 9.0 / 5.67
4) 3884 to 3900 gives 1.9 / 6.58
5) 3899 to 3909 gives 0.8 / 7.05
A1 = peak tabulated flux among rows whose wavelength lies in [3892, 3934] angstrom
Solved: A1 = 8.74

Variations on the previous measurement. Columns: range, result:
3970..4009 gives 9.59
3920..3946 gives 6.8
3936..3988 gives 8.81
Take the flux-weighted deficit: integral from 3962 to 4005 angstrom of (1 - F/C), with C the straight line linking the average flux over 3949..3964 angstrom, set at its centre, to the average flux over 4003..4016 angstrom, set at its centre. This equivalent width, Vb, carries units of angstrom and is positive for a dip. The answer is 6.0 angstrom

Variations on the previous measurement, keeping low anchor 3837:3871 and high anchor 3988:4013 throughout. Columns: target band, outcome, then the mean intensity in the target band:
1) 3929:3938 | 6.6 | 2.15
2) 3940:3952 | 2.3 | 6.61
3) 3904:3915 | 0.0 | 7.61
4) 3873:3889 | 1.3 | 6.57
